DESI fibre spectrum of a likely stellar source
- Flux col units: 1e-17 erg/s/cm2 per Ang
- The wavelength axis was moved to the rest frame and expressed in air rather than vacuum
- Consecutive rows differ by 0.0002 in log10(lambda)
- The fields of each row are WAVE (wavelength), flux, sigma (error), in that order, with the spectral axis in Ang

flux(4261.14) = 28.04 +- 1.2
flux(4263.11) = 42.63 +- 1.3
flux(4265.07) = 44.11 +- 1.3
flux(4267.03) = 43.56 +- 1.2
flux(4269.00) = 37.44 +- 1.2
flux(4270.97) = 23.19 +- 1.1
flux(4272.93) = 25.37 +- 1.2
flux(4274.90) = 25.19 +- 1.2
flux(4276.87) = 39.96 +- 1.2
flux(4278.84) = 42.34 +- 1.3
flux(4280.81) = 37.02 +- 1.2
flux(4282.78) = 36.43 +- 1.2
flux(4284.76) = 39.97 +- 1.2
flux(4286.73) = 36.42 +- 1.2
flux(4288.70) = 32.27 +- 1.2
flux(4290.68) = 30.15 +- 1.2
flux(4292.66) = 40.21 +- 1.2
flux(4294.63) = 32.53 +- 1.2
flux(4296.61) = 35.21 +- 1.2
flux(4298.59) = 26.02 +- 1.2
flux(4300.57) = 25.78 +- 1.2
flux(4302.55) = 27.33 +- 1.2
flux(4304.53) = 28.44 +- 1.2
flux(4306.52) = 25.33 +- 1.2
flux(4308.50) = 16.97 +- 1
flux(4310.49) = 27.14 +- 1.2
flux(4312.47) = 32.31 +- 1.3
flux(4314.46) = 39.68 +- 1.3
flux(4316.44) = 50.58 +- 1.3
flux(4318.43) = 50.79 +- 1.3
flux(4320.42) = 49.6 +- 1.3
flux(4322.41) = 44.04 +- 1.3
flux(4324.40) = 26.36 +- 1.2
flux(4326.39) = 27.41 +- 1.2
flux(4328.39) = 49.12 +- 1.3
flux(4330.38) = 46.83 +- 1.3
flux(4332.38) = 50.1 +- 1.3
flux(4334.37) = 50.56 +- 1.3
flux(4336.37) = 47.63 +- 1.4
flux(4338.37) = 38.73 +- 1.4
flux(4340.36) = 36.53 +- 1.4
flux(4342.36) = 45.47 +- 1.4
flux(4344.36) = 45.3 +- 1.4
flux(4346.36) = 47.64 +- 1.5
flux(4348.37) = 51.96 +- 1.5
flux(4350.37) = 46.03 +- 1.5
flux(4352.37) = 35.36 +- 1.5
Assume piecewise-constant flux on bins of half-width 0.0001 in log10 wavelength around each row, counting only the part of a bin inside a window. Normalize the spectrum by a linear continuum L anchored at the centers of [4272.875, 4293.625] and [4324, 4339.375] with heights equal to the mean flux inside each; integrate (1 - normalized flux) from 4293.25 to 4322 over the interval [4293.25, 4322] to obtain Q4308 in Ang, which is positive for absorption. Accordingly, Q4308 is 4.1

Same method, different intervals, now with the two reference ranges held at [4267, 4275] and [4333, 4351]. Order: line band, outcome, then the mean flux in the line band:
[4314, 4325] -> -1.0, 44.3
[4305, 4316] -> 2.7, 29.4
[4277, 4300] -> -1.1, 35.3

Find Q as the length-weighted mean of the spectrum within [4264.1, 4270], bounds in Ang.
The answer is 41.6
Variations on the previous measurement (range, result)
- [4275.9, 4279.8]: 41.1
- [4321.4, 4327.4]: 32.6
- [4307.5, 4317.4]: 33.3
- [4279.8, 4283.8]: 36.7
